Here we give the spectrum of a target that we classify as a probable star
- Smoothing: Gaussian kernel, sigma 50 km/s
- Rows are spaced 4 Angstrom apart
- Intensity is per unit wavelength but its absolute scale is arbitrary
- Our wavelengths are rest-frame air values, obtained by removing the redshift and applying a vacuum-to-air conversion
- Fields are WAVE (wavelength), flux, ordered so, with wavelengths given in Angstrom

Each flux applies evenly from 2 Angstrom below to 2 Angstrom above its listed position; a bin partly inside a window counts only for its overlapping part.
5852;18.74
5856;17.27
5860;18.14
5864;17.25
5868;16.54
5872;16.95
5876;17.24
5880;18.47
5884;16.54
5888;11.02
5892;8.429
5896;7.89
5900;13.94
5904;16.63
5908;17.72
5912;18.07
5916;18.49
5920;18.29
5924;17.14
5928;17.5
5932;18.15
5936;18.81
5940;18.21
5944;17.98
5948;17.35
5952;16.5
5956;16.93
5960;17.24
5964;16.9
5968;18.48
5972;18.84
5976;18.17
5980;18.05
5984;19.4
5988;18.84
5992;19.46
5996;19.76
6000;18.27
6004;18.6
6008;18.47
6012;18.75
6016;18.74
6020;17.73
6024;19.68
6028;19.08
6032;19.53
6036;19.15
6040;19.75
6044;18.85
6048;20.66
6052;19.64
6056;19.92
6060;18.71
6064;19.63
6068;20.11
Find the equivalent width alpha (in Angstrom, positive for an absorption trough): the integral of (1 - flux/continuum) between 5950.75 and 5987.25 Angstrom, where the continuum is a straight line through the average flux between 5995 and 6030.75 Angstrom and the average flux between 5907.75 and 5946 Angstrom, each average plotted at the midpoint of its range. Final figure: 1.0 Angstrom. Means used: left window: 18.1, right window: 18.8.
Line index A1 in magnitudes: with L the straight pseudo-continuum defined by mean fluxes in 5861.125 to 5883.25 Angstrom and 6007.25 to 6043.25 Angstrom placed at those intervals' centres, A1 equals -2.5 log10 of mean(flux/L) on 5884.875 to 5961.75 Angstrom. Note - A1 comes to 0.11 mag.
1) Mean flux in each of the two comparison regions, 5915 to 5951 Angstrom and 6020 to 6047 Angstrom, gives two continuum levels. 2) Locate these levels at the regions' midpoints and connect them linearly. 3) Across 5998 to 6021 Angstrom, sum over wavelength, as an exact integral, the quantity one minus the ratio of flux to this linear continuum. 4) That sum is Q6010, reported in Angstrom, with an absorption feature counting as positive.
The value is 0.6 Angstrom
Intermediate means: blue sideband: 17.9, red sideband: 19.3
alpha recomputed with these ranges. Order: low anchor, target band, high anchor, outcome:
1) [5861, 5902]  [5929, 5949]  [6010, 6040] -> -2.20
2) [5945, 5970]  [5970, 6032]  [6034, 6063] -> -1.61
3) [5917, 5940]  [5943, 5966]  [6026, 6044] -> 1.53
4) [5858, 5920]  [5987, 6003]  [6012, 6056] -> -0.67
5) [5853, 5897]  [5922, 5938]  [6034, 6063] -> -1.20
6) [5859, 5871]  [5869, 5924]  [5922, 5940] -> 6.63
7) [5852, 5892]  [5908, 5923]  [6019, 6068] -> -0.91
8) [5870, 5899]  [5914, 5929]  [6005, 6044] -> -2.69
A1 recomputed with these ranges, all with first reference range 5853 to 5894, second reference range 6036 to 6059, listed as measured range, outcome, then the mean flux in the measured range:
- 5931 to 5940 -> -0.08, 18.5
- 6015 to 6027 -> 0.02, 18.7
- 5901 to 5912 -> -0.03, 17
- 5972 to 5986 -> -0.02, 18.6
